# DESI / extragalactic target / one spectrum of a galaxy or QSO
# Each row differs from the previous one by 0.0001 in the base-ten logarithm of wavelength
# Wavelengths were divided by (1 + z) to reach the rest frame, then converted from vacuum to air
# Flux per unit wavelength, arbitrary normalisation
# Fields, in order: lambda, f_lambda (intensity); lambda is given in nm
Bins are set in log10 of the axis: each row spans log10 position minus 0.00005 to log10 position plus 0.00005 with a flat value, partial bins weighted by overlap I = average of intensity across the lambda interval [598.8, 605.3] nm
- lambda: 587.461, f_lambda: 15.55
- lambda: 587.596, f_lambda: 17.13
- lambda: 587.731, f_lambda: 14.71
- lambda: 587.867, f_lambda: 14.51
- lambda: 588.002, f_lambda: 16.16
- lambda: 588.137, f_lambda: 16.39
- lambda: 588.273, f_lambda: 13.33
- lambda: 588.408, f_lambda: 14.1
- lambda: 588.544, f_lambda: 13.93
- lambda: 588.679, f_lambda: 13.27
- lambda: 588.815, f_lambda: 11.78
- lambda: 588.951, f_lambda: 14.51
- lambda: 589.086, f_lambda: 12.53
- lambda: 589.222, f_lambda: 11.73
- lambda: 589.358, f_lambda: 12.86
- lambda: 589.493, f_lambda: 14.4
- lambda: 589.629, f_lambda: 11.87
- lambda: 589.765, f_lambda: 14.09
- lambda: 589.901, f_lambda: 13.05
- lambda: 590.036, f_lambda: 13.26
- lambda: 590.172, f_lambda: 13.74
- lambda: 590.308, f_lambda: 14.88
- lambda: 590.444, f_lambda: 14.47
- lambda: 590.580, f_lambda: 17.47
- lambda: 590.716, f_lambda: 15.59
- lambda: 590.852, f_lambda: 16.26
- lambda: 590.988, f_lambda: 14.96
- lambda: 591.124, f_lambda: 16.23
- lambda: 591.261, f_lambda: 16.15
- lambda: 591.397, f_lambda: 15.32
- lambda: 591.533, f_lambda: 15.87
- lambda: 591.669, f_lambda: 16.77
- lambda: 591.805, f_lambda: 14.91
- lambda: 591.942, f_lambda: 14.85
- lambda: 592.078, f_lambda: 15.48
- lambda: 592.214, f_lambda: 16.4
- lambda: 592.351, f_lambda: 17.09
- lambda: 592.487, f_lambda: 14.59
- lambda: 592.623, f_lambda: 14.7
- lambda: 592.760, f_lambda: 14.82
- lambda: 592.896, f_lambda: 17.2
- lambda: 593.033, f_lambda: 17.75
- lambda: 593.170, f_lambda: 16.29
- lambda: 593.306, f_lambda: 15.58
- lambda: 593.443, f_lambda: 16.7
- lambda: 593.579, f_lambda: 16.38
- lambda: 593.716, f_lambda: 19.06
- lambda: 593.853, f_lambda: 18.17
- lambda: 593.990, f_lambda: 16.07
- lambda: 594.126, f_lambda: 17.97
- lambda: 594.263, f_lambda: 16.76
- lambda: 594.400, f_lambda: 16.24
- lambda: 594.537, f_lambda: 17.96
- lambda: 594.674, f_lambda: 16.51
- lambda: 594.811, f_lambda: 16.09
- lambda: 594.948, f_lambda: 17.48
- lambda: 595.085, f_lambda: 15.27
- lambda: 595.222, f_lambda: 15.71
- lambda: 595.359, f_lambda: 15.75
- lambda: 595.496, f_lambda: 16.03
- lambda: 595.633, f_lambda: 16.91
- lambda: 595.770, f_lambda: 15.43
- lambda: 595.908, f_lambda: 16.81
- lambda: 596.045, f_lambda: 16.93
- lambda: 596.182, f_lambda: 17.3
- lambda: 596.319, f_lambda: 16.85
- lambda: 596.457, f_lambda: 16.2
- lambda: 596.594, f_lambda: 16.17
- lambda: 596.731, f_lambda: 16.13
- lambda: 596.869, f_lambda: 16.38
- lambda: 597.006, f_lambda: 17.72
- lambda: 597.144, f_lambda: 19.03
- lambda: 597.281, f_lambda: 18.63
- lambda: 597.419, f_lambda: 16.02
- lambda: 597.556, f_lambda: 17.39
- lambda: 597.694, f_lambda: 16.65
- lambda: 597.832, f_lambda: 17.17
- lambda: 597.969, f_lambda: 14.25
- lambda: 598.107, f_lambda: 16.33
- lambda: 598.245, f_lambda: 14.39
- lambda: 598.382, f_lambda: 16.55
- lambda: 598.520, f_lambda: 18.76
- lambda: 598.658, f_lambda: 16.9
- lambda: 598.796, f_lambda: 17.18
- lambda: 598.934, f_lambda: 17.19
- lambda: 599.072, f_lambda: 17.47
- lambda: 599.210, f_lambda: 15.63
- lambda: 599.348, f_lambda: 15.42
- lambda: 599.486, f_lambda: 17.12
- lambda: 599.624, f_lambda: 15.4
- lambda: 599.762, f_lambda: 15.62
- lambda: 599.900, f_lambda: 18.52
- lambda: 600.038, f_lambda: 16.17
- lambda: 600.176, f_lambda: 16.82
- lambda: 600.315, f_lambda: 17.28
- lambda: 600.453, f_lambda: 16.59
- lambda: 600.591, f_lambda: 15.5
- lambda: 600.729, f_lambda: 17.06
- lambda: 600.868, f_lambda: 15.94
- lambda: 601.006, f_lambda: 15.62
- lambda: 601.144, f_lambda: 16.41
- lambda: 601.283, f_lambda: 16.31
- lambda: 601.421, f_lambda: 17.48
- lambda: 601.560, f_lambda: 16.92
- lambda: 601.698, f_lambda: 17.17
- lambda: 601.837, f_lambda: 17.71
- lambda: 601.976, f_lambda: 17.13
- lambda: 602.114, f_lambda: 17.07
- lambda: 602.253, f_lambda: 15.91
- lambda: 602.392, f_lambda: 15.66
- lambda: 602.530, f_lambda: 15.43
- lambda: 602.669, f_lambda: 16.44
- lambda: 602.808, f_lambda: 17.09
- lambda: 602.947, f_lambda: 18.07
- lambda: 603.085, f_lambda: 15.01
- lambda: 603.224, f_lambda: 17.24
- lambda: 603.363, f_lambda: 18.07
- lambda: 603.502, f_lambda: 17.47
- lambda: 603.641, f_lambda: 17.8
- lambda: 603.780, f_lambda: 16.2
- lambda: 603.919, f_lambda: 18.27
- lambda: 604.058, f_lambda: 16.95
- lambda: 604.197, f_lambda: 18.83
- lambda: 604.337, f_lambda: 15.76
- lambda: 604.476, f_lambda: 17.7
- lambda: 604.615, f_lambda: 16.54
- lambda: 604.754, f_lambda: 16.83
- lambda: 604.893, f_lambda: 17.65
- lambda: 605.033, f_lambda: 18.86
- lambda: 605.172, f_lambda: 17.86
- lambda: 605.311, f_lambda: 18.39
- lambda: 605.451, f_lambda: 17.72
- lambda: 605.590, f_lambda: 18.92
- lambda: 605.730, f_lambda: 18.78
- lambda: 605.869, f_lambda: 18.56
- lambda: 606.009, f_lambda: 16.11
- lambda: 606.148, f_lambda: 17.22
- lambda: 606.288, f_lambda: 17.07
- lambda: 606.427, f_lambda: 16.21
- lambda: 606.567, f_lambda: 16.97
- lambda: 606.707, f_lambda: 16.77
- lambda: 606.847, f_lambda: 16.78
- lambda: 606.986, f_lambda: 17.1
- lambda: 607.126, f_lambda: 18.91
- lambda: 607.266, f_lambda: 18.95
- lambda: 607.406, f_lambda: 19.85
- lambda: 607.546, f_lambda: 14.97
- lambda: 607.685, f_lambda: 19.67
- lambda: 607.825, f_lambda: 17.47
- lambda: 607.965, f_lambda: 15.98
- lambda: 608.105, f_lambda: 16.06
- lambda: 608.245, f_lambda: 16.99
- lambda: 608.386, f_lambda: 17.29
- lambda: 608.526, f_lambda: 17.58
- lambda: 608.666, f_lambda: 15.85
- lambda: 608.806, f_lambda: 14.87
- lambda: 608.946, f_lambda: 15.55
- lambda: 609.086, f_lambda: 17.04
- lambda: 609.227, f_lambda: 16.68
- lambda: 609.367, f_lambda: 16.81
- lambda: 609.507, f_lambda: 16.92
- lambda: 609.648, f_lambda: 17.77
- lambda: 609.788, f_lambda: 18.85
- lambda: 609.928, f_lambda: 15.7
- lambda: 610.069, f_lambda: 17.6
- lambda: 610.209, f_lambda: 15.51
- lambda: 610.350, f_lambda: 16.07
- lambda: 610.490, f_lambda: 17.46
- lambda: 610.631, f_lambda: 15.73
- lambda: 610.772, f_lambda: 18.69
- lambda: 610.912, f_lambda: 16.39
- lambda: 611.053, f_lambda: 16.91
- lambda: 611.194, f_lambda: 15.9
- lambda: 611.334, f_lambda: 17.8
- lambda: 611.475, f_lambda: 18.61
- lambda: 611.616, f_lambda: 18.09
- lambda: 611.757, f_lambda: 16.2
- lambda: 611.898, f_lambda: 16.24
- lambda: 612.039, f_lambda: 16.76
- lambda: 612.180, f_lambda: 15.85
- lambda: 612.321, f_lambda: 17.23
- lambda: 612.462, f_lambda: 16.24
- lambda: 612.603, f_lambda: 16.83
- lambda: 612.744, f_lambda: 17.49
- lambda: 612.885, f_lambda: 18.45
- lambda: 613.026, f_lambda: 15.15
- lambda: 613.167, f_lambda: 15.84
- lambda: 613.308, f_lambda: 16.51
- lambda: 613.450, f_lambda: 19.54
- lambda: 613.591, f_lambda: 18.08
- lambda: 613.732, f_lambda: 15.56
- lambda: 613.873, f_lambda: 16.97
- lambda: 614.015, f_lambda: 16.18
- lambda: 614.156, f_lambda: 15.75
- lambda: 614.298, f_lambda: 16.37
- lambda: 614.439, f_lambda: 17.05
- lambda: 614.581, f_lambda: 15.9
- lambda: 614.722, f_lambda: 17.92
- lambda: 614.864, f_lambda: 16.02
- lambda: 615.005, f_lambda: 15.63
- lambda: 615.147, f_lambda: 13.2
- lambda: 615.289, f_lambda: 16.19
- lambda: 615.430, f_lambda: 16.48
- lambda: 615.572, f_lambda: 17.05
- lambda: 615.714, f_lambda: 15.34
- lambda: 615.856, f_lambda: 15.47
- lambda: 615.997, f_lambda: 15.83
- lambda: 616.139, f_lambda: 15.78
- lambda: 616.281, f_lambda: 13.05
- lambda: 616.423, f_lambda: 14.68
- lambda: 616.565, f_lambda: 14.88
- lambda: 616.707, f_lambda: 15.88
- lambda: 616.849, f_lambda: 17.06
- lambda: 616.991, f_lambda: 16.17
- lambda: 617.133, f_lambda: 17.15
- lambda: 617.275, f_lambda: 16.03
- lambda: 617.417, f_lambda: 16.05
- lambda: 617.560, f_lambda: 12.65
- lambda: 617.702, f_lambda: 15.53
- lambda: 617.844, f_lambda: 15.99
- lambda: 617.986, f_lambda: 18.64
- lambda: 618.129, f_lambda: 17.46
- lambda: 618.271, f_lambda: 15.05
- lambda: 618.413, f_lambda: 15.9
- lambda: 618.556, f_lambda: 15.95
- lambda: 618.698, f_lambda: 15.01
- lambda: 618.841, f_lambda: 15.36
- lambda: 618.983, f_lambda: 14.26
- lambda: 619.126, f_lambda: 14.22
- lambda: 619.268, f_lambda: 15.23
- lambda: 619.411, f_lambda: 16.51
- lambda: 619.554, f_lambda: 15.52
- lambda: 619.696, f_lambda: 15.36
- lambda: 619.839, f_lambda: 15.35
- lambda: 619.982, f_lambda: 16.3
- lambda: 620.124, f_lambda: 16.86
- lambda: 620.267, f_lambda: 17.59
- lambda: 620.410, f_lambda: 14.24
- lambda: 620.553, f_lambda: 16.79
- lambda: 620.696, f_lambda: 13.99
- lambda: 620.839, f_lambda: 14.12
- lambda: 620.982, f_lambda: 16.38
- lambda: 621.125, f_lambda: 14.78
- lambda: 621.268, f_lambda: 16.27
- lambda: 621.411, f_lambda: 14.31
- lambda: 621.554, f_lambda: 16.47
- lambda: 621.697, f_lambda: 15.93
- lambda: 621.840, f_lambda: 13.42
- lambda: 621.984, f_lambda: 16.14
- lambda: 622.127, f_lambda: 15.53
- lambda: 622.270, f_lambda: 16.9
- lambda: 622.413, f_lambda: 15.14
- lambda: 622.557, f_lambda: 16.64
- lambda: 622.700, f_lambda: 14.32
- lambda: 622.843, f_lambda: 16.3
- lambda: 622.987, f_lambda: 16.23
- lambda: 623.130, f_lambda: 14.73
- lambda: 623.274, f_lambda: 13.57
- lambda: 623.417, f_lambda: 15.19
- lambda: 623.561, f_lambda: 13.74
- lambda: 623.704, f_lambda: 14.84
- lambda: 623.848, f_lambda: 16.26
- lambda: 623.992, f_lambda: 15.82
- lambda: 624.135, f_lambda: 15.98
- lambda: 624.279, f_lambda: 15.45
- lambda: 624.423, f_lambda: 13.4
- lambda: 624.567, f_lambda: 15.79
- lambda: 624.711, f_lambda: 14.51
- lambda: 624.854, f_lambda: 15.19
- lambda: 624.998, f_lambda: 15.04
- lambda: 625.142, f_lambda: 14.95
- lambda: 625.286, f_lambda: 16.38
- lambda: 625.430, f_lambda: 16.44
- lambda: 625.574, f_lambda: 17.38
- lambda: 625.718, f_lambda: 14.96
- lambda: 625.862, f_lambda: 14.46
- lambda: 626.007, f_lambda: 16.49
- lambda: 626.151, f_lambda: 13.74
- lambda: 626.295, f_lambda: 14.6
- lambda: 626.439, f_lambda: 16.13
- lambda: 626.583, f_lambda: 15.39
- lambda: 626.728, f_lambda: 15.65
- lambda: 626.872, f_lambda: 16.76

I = 16.9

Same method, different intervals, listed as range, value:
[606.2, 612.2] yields 17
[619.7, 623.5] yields 15.5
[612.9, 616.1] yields 16.3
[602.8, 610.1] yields 17.3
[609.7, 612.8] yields 16.9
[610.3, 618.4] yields 16.4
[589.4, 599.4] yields 16.2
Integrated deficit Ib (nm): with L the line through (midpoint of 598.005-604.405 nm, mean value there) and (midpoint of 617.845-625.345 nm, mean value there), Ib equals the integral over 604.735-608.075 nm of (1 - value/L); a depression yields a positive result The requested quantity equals -0.251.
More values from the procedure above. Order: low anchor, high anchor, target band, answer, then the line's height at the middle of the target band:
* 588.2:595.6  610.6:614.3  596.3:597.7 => -0.11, 15.8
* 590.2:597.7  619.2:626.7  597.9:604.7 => -0.23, 16.2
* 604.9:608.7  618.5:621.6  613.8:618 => 0.07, 16.1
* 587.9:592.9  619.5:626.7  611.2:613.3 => -0.23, 15.2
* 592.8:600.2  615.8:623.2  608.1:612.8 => -0.23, 16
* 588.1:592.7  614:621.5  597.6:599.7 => -0.21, 14.9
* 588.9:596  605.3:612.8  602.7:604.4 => -0.06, 16.6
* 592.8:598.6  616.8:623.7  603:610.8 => -0.49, 16.2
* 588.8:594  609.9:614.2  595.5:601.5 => -0.32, 15.8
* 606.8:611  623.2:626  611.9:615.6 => -0.01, 16.5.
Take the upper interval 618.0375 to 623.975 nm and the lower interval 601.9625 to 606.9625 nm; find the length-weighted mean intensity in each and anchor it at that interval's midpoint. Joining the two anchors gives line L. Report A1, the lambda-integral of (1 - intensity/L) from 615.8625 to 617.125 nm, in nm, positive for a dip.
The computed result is 0.04 nm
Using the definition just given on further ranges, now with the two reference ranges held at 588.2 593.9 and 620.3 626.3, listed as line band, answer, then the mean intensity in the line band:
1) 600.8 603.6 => -0.291 nm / 16.7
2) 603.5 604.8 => -0.177 nm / 17.2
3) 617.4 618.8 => -0.048 nm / 15.8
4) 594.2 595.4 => -0.108 nm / 16.4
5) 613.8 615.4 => -0.091 nm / 16.1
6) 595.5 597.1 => -0.163 nm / 16.6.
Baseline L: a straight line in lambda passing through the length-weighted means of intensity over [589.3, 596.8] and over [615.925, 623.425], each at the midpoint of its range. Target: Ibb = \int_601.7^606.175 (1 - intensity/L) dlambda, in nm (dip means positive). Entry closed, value -0.43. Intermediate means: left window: 15.9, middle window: 17.3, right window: 15.6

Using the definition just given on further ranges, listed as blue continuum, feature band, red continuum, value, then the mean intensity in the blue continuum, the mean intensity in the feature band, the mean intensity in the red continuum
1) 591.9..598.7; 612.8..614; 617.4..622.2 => -0.09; 16.6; 17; 15.6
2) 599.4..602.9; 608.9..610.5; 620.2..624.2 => -0.07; 16.6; 16.8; 15.4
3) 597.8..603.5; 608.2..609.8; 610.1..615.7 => -0.01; 16.6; 16.8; 16.7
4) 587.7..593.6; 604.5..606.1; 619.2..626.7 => -0.28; 14.9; 17.8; 15.4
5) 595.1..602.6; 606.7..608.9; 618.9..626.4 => -0.14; 16.6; 17.2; 15.4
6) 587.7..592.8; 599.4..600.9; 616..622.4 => -0.16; 14.7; 16.5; 15.6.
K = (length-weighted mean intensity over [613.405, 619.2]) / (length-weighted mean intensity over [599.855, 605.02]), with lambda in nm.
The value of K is 0.9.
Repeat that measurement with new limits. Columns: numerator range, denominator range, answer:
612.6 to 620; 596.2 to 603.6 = 0.96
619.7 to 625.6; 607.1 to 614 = 0.91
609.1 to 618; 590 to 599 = 1.01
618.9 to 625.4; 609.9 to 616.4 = 0.93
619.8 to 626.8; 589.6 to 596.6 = 0.96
